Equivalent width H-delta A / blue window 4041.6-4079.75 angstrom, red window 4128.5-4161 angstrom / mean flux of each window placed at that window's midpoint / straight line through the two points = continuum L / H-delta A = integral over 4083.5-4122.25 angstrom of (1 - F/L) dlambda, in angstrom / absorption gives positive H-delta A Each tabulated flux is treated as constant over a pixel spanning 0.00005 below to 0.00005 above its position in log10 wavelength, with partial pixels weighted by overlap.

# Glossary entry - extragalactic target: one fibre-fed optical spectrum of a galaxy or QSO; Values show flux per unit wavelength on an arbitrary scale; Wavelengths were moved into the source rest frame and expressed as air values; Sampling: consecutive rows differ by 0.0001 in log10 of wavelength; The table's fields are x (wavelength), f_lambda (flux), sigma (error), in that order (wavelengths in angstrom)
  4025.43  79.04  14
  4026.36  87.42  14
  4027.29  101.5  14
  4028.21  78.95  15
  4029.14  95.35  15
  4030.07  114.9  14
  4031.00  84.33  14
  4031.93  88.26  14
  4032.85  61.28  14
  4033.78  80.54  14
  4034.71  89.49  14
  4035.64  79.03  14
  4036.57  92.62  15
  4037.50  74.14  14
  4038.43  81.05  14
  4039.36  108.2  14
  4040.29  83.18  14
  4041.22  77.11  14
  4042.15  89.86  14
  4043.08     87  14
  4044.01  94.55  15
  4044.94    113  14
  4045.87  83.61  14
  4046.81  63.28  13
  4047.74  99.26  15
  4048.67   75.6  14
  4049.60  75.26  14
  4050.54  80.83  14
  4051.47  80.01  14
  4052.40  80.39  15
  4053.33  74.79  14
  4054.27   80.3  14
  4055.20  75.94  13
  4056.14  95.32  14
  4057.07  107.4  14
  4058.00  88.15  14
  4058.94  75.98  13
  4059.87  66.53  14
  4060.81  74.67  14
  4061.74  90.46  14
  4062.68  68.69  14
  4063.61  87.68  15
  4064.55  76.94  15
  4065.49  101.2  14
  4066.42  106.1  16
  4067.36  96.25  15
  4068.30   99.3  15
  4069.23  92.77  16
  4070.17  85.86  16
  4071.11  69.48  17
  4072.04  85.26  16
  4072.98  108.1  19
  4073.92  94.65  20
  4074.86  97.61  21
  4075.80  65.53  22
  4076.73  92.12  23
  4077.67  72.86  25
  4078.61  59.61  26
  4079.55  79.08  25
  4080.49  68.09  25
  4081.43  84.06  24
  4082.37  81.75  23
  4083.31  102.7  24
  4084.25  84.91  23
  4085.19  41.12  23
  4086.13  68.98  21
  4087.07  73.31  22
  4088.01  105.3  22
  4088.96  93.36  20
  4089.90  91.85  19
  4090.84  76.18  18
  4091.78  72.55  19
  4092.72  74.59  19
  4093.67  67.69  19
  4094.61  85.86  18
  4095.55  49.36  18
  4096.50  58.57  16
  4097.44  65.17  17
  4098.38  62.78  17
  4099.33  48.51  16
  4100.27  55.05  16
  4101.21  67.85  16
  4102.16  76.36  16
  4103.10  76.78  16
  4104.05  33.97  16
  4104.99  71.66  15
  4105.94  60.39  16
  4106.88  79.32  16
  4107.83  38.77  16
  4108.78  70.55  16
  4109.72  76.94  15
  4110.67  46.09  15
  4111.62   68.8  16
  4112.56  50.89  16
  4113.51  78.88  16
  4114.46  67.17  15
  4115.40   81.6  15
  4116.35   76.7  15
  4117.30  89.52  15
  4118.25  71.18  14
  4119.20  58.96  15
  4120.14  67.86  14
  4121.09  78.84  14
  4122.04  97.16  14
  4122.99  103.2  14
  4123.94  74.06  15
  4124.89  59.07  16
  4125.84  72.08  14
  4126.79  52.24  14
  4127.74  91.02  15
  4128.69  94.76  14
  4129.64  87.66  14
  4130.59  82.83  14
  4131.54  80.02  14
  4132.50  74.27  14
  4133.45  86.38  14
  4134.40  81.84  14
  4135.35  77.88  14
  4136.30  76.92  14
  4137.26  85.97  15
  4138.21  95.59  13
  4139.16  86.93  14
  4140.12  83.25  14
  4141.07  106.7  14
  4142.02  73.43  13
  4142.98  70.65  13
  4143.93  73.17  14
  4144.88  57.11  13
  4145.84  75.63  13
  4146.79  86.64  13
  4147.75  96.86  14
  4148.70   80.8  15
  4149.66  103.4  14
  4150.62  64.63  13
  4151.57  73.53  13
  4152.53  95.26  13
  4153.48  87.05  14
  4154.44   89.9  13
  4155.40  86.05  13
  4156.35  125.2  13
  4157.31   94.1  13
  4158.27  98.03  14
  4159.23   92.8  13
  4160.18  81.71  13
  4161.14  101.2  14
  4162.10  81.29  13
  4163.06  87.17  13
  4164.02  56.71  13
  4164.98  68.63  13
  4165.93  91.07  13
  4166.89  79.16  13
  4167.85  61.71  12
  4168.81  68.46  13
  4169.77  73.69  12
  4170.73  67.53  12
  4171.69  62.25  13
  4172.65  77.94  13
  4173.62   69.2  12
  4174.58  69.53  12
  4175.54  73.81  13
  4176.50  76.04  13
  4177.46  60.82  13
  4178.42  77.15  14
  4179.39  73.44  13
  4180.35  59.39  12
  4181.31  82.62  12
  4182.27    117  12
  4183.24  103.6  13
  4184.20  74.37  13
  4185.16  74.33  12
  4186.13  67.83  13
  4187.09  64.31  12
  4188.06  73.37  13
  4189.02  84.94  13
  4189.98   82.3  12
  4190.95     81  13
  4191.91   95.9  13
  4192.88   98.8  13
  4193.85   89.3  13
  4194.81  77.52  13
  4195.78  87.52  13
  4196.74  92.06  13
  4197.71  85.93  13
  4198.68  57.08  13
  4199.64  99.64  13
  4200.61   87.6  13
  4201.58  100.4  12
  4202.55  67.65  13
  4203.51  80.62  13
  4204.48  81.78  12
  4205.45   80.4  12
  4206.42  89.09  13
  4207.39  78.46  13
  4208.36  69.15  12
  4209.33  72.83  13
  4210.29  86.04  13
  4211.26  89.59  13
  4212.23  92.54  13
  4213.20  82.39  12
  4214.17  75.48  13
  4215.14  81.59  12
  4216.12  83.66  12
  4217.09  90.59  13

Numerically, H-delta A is 7.1 angstrom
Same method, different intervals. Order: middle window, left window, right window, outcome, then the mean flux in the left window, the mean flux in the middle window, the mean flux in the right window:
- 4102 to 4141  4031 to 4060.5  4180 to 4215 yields 3.9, 83.9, 75.1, 82.9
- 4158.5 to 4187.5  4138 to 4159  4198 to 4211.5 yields 2.6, 86.5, 76.7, 81.4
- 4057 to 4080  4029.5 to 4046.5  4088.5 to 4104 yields -2.2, 87.7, 85.3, 69.2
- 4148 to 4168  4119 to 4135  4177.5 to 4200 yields -1.4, 79.3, 86.2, 82.1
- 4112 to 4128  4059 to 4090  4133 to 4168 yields 1.8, 83.6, 74.5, 84.4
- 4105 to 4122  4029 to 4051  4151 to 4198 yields 2.9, 86.2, 69.2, 81.4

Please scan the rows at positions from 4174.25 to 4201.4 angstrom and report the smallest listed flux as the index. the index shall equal 57.08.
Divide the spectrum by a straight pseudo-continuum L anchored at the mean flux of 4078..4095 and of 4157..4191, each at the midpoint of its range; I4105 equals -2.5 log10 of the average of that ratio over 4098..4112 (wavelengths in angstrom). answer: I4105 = 0.25 mag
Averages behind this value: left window 78.3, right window 77.9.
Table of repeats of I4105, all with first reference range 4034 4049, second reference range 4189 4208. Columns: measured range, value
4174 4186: 0.09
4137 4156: 0.02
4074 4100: 0.15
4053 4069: 0.00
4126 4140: 0.04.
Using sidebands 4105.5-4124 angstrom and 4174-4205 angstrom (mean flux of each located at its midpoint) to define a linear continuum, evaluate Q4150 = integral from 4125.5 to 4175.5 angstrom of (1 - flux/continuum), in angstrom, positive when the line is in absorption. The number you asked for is -3.4 angstrom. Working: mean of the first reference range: 71.8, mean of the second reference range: 81.2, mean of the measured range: 81.4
